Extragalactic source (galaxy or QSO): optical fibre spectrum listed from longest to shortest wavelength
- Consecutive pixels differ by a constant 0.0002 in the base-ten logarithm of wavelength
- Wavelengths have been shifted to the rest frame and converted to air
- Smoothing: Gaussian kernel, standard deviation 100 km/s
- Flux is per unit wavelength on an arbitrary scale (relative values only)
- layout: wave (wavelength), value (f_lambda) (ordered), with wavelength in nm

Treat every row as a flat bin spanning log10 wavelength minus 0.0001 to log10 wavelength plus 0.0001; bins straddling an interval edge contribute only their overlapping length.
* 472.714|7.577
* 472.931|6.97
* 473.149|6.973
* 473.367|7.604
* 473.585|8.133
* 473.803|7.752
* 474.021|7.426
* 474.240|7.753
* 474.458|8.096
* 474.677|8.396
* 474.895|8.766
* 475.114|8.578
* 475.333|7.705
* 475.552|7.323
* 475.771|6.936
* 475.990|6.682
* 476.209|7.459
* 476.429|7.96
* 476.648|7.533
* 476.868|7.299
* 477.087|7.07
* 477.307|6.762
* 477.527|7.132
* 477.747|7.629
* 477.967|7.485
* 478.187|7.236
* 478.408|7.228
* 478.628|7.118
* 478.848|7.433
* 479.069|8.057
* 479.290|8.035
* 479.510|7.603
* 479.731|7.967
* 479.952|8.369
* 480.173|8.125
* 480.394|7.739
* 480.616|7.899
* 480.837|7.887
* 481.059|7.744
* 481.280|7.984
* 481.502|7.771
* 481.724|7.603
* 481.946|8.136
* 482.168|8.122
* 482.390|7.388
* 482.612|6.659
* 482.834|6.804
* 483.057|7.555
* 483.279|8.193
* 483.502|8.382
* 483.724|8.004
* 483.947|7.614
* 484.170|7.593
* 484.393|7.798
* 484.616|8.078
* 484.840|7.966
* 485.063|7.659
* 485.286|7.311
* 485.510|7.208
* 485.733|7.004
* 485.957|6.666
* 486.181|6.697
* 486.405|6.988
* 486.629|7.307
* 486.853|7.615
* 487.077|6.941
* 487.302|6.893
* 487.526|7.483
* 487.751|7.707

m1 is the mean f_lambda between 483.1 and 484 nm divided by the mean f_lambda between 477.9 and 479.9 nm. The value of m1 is 1.1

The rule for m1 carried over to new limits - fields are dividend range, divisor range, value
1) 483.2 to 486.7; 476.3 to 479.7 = 1.01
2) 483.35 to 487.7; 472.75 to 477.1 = 0.97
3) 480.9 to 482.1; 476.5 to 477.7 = 1.09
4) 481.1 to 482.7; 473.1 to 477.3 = 1.01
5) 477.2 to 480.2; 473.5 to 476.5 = 0.97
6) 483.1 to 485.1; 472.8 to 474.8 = 1.03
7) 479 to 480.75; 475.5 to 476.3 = 1.13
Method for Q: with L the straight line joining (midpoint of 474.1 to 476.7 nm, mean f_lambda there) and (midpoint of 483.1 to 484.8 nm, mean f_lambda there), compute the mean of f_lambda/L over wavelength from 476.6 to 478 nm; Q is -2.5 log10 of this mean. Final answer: 0.08 mag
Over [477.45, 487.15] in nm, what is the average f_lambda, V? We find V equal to 7.59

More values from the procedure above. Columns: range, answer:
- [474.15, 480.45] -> 7.64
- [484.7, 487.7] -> 7.23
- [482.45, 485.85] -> 7.59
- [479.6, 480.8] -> 8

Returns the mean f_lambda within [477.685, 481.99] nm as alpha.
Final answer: 7.75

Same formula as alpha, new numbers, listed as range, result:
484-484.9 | 7.83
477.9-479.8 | 7.57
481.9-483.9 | 7.68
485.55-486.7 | 6.94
